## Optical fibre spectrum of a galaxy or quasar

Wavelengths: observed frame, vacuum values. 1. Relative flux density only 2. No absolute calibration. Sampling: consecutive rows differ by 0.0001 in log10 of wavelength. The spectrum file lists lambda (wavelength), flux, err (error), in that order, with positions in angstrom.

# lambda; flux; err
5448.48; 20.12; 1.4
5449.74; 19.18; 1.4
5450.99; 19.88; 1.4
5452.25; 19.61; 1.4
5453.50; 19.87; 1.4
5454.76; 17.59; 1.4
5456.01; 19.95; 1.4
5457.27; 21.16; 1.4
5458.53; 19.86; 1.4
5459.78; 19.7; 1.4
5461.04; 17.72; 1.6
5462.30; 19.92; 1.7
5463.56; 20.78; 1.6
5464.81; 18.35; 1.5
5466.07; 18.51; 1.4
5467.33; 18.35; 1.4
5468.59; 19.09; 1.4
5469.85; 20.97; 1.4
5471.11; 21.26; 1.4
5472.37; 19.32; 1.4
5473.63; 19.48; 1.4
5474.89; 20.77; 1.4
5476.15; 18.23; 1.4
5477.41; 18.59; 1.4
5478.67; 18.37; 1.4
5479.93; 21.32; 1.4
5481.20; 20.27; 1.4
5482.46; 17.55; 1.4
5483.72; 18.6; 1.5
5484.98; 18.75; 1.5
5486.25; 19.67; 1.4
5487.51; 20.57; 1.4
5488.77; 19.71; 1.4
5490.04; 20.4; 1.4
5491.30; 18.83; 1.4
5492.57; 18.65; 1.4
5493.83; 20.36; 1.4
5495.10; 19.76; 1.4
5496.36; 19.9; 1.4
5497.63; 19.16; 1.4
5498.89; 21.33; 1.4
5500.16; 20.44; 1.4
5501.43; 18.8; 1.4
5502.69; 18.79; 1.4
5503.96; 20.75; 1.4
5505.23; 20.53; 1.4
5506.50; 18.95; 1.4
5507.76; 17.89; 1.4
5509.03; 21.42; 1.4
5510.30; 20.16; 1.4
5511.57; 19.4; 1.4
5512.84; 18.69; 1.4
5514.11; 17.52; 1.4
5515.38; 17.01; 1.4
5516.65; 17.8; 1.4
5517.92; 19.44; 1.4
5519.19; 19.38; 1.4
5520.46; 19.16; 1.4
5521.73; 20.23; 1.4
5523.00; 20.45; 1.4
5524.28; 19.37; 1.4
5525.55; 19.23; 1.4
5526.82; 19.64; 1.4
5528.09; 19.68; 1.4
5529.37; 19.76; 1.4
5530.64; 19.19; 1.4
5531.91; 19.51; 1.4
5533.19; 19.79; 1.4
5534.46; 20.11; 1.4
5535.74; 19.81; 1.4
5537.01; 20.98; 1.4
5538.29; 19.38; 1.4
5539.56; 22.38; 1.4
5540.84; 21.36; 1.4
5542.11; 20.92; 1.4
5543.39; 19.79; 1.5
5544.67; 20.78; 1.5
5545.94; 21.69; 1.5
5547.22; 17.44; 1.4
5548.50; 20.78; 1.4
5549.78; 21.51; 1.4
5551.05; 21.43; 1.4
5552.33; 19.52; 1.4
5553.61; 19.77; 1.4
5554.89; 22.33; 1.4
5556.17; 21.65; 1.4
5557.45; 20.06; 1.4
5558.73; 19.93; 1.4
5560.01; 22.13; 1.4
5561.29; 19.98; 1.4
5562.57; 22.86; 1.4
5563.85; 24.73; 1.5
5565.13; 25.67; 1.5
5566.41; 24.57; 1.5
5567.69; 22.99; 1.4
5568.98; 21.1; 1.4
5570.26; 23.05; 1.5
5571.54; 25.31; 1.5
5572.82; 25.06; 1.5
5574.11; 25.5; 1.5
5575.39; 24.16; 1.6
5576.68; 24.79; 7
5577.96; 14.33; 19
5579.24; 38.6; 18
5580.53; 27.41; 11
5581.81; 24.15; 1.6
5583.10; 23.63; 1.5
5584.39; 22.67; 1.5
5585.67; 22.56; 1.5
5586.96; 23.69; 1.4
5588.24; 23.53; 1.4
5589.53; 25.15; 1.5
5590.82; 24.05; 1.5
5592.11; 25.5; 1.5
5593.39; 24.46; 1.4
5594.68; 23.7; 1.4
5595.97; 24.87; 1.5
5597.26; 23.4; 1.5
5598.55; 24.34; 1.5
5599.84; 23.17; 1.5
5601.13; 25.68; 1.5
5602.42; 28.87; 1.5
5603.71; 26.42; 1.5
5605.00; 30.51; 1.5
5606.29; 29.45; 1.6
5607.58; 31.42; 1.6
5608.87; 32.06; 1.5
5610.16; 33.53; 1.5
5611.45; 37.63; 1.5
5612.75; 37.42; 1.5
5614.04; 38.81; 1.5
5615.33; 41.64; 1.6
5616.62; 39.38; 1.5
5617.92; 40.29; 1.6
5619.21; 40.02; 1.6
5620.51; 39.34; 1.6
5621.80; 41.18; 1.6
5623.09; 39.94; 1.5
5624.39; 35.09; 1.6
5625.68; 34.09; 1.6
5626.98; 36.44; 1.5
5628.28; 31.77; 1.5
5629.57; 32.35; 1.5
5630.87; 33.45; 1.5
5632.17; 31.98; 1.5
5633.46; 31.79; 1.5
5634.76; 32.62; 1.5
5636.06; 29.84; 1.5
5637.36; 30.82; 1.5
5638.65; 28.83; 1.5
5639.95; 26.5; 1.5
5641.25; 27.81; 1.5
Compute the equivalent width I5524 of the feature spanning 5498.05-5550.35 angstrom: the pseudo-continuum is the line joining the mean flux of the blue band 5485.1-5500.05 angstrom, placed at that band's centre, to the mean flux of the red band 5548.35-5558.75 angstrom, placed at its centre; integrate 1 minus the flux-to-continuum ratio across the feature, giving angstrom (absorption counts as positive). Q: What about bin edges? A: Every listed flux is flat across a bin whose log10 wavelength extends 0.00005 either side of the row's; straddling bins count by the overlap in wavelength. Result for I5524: 1.5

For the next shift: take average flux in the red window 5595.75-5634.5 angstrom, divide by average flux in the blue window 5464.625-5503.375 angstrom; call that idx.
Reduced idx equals 1.7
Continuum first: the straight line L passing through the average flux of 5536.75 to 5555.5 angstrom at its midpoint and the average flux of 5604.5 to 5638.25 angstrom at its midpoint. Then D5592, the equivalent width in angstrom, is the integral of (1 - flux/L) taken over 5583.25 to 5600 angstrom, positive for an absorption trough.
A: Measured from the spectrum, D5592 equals 3.09 angstrom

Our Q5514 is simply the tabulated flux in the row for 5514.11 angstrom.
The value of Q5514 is 17.52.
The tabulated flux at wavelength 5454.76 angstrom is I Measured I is 17.59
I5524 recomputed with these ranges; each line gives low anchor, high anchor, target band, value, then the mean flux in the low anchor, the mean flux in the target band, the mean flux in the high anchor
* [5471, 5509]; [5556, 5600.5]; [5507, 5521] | 1.24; 19.6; 18.9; 23.8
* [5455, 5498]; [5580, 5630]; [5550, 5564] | 2.77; 19.5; 21.2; 30.5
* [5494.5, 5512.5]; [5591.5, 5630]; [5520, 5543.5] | 3.11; 19.8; 20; 32.4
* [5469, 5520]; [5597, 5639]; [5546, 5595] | 8.48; 19.5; 23.1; 33.3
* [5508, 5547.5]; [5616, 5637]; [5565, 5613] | 5.62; 19.7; 26.1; 35.5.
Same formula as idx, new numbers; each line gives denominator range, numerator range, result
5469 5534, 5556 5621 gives 1.39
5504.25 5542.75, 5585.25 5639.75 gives 1.59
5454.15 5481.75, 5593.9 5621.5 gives 1.64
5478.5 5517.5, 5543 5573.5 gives 1.13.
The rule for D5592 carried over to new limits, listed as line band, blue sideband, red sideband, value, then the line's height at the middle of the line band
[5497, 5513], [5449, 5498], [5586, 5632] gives 1.8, 22.3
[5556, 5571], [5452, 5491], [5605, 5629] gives 3.9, 30.2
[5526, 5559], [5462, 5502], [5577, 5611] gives 3.9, 23.1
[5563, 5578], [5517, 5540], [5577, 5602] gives -0.5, 23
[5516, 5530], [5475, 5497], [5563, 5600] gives 1.2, 21.3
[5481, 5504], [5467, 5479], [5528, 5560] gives 0.2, 19.8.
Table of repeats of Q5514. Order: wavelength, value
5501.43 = 18.8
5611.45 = 37.63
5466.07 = 18.51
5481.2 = 20.27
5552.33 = 19.52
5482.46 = 17.55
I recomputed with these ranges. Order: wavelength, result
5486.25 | 19.67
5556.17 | 21.65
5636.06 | 29.84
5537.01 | 20.98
